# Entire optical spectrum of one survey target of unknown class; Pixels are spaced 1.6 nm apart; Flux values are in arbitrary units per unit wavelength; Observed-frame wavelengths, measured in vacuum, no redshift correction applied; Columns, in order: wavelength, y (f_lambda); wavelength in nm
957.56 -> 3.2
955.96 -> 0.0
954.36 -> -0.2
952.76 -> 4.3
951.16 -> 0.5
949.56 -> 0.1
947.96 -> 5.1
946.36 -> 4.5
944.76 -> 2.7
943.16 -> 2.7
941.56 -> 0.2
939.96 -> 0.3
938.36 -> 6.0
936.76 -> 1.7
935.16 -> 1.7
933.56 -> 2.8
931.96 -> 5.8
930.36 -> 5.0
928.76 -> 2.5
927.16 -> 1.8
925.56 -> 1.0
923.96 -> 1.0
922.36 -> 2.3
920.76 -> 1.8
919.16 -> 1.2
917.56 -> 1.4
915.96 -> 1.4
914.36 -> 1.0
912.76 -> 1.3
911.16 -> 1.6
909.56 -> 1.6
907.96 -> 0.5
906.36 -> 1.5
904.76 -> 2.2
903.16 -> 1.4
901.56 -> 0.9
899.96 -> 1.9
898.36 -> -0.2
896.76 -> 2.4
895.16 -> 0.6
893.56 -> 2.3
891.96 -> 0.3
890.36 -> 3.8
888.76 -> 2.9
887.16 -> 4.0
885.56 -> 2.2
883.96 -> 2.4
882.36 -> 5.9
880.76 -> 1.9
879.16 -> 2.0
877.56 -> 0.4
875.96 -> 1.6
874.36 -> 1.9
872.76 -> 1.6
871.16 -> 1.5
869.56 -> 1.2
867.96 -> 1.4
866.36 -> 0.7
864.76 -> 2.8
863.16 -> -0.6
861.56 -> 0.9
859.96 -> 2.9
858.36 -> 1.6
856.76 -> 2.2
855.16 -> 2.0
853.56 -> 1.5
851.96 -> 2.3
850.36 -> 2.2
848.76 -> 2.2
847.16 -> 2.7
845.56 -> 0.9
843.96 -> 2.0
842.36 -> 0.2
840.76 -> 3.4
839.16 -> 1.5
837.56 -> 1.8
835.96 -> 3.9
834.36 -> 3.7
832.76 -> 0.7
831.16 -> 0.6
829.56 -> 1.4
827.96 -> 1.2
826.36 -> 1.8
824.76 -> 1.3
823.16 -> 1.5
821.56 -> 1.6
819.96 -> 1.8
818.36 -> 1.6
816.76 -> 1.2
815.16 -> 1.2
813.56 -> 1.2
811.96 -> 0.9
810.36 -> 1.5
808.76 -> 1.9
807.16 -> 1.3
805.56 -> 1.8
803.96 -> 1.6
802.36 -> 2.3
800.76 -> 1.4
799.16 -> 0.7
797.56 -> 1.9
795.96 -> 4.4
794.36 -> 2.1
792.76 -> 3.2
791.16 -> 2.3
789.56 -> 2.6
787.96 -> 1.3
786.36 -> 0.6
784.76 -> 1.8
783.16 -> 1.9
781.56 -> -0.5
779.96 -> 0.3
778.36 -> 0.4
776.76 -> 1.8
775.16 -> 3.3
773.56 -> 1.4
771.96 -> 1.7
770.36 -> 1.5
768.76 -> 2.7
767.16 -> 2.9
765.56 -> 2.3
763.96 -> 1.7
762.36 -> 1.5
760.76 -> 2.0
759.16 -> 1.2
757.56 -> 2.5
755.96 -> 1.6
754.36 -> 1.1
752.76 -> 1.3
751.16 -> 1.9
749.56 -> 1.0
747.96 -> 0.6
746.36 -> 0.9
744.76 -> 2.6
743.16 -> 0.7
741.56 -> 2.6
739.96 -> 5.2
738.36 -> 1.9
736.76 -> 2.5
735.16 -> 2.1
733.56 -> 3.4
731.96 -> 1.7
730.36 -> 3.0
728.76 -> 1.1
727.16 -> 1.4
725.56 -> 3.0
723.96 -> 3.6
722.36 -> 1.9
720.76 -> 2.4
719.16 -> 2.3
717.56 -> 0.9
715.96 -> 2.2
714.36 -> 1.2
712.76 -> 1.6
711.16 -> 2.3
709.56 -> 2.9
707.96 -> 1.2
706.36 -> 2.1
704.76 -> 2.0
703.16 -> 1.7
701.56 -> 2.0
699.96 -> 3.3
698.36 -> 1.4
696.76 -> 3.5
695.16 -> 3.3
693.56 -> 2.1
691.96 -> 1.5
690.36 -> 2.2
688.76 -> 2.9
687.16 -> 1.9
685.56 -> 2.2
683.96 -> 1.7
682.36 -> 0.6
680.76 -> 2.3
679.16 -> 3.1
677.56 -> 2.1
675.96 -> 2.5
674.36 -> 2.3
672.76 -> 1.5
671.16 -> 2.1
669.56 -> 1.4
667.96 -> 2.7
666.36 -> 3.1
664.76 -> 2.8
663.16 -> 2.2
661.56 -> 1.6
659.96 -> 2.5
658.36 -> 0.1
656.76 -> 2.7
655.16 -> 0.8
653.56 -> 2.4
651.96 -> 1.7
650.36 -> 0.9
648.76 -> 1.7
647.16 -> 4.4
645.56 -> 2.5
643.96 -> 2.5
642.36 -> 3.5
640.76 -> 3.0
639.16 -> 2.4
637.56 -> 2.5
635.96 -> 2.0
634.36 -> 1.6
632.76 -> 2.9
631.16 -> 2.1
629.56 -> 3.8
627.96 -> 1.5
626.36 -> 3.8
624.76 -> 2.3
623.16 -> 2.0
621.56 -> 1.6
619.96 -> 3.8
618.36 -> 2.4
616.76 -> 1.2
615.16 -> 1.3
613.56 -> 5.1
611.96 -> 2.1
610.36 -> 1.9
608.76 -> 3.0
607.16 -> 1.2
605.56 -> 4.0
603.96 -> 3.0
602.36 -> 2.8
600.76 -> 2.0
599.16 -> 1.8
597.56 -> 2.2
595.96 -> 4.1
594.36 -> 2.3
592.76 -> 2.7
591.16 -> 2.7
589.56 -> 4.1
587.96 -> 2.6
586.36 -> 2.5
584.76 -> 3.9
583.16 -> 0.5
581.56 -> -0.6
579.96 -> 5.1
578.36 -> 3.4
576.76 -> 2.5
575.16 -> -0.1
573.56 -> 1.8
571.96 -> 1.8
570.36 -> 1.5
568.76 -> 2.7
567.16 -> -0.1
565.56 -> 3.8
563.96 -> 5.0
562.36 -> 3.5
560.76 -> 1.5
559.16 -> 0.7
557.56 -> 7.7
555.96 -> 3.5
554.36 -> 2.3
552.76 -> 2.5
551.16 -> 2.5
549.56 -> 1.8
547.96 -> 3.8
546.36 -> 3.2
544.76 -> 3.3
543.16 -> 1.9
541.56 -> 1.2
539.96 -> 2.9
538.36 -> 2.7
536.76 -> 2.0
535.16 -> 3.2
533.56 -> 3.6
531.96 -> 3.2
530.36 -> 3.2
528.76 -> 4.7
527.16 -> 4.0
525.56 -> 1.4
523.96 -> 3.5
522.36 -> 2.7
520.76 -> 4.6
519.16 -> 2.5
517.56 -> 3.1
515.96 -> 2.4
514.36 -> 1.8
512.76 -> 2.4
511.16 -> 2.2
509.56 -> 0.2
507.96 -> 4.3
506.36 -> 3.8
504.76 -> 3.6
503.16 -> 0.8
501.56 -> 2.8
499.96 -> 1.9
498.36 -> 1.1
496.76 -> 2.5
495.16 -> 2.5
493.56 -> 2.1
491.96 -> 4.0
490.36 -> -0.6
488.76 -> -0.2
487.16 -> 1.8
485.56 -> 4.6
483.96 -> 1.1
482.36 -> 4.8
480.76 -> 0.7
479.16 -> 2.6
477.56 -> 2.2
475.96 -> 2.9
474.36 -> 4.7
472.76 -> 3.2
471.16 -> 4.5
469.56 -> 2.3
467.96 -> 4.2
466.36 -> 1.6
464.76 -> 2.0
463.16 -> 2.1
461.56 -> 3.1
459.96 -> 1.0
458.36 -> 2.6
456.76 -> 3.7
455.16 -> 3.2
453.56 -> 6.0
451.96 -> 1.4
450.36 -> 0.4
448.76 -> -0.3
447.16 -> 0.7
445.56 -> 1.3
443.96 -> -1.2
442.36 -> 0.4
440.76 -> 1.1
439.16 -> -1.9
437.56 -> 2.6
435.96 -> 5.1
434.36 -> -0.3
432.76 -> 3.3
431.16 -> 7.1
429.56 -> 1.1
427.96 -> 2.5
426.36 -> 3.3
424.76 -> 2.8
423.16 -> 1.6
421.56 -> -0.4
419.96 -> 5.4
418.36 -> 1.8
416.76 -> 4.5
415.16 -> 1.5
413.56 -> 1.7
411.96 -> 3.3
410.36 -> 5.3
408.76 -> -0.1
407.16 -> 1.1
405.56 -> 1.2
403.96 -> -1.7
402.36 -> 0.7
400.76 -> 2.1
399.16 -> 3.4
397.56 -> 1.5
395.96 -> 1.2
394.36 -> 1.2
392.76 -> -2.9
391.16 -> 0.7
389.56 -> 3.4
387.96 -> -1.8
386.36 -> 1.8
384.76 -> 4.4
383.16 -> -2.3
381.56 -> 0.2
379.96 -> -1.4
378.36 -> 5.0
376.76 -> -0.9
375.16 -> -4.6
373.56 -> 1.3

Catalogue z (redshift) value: 0.13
